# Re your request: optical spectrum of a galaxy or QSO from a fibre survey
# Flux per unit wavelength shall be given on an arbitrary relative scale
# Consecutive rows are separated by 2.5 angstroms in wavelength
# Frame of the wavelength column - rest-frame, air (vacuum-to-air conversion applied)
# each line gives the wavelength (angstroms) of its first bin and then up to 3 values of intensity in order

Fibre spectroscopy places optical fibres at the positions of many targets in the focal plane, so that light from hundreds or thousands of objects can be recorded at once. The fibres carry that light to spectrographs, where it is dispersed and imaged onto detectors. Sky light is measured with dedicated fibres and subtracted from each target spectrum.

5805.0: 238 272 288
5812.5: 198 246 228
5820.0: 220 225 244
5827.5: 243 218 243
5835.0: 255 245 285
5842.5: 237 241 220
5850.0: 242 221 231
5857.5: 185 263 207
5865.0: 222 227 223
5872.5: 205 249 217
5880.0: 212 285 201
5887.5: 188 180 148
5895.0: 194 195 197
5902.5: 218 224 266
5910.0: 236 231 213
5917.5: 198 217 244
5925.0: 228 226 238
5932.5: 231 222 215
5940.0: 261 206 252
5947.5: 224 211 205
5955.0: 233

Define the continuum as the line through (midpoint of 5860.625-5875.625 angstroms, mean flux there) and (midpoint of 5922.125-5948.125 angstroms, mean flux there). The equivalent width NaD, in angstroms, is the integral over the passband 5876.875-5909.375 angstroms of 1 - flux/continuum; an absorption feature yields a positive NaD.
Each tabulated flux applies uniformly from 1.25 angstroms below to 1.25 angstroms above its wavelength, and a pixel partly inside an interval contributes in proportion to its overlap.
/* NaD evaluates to 2.3 angstroms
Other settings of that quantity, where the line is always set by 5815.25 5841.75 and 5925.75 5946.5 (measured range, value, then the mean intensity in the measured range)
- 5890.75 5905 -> 2.53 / 193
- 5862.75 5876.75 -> 0.80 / 224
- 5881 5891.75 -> 1.15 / 210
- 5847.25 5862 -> 0.74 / 226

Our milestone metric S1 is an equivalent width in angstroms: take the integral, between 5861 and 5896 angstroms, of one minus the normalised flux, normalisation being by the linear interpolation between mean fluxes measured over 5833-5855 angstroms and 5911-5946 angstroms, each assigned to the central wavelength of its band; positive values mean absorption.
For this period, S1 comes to 3.6 angstroms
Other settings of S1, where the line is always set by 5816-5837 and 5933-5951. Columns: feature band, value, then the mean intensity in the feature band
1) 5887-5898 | 2.44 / 180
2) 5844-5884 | 0.82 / 228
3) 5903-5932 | 0.04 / 229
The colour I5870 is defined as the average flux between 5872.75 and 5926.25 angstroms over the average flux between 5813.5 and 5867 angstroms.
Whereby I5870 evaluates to 0.9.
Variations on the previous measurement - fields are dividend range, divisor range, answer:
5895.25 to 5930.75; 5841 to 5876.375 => 0.98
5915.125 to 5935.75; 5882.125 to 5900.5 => 1.16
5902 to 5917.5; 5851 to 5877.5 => 1.03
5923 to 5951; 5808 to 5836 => 0.96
